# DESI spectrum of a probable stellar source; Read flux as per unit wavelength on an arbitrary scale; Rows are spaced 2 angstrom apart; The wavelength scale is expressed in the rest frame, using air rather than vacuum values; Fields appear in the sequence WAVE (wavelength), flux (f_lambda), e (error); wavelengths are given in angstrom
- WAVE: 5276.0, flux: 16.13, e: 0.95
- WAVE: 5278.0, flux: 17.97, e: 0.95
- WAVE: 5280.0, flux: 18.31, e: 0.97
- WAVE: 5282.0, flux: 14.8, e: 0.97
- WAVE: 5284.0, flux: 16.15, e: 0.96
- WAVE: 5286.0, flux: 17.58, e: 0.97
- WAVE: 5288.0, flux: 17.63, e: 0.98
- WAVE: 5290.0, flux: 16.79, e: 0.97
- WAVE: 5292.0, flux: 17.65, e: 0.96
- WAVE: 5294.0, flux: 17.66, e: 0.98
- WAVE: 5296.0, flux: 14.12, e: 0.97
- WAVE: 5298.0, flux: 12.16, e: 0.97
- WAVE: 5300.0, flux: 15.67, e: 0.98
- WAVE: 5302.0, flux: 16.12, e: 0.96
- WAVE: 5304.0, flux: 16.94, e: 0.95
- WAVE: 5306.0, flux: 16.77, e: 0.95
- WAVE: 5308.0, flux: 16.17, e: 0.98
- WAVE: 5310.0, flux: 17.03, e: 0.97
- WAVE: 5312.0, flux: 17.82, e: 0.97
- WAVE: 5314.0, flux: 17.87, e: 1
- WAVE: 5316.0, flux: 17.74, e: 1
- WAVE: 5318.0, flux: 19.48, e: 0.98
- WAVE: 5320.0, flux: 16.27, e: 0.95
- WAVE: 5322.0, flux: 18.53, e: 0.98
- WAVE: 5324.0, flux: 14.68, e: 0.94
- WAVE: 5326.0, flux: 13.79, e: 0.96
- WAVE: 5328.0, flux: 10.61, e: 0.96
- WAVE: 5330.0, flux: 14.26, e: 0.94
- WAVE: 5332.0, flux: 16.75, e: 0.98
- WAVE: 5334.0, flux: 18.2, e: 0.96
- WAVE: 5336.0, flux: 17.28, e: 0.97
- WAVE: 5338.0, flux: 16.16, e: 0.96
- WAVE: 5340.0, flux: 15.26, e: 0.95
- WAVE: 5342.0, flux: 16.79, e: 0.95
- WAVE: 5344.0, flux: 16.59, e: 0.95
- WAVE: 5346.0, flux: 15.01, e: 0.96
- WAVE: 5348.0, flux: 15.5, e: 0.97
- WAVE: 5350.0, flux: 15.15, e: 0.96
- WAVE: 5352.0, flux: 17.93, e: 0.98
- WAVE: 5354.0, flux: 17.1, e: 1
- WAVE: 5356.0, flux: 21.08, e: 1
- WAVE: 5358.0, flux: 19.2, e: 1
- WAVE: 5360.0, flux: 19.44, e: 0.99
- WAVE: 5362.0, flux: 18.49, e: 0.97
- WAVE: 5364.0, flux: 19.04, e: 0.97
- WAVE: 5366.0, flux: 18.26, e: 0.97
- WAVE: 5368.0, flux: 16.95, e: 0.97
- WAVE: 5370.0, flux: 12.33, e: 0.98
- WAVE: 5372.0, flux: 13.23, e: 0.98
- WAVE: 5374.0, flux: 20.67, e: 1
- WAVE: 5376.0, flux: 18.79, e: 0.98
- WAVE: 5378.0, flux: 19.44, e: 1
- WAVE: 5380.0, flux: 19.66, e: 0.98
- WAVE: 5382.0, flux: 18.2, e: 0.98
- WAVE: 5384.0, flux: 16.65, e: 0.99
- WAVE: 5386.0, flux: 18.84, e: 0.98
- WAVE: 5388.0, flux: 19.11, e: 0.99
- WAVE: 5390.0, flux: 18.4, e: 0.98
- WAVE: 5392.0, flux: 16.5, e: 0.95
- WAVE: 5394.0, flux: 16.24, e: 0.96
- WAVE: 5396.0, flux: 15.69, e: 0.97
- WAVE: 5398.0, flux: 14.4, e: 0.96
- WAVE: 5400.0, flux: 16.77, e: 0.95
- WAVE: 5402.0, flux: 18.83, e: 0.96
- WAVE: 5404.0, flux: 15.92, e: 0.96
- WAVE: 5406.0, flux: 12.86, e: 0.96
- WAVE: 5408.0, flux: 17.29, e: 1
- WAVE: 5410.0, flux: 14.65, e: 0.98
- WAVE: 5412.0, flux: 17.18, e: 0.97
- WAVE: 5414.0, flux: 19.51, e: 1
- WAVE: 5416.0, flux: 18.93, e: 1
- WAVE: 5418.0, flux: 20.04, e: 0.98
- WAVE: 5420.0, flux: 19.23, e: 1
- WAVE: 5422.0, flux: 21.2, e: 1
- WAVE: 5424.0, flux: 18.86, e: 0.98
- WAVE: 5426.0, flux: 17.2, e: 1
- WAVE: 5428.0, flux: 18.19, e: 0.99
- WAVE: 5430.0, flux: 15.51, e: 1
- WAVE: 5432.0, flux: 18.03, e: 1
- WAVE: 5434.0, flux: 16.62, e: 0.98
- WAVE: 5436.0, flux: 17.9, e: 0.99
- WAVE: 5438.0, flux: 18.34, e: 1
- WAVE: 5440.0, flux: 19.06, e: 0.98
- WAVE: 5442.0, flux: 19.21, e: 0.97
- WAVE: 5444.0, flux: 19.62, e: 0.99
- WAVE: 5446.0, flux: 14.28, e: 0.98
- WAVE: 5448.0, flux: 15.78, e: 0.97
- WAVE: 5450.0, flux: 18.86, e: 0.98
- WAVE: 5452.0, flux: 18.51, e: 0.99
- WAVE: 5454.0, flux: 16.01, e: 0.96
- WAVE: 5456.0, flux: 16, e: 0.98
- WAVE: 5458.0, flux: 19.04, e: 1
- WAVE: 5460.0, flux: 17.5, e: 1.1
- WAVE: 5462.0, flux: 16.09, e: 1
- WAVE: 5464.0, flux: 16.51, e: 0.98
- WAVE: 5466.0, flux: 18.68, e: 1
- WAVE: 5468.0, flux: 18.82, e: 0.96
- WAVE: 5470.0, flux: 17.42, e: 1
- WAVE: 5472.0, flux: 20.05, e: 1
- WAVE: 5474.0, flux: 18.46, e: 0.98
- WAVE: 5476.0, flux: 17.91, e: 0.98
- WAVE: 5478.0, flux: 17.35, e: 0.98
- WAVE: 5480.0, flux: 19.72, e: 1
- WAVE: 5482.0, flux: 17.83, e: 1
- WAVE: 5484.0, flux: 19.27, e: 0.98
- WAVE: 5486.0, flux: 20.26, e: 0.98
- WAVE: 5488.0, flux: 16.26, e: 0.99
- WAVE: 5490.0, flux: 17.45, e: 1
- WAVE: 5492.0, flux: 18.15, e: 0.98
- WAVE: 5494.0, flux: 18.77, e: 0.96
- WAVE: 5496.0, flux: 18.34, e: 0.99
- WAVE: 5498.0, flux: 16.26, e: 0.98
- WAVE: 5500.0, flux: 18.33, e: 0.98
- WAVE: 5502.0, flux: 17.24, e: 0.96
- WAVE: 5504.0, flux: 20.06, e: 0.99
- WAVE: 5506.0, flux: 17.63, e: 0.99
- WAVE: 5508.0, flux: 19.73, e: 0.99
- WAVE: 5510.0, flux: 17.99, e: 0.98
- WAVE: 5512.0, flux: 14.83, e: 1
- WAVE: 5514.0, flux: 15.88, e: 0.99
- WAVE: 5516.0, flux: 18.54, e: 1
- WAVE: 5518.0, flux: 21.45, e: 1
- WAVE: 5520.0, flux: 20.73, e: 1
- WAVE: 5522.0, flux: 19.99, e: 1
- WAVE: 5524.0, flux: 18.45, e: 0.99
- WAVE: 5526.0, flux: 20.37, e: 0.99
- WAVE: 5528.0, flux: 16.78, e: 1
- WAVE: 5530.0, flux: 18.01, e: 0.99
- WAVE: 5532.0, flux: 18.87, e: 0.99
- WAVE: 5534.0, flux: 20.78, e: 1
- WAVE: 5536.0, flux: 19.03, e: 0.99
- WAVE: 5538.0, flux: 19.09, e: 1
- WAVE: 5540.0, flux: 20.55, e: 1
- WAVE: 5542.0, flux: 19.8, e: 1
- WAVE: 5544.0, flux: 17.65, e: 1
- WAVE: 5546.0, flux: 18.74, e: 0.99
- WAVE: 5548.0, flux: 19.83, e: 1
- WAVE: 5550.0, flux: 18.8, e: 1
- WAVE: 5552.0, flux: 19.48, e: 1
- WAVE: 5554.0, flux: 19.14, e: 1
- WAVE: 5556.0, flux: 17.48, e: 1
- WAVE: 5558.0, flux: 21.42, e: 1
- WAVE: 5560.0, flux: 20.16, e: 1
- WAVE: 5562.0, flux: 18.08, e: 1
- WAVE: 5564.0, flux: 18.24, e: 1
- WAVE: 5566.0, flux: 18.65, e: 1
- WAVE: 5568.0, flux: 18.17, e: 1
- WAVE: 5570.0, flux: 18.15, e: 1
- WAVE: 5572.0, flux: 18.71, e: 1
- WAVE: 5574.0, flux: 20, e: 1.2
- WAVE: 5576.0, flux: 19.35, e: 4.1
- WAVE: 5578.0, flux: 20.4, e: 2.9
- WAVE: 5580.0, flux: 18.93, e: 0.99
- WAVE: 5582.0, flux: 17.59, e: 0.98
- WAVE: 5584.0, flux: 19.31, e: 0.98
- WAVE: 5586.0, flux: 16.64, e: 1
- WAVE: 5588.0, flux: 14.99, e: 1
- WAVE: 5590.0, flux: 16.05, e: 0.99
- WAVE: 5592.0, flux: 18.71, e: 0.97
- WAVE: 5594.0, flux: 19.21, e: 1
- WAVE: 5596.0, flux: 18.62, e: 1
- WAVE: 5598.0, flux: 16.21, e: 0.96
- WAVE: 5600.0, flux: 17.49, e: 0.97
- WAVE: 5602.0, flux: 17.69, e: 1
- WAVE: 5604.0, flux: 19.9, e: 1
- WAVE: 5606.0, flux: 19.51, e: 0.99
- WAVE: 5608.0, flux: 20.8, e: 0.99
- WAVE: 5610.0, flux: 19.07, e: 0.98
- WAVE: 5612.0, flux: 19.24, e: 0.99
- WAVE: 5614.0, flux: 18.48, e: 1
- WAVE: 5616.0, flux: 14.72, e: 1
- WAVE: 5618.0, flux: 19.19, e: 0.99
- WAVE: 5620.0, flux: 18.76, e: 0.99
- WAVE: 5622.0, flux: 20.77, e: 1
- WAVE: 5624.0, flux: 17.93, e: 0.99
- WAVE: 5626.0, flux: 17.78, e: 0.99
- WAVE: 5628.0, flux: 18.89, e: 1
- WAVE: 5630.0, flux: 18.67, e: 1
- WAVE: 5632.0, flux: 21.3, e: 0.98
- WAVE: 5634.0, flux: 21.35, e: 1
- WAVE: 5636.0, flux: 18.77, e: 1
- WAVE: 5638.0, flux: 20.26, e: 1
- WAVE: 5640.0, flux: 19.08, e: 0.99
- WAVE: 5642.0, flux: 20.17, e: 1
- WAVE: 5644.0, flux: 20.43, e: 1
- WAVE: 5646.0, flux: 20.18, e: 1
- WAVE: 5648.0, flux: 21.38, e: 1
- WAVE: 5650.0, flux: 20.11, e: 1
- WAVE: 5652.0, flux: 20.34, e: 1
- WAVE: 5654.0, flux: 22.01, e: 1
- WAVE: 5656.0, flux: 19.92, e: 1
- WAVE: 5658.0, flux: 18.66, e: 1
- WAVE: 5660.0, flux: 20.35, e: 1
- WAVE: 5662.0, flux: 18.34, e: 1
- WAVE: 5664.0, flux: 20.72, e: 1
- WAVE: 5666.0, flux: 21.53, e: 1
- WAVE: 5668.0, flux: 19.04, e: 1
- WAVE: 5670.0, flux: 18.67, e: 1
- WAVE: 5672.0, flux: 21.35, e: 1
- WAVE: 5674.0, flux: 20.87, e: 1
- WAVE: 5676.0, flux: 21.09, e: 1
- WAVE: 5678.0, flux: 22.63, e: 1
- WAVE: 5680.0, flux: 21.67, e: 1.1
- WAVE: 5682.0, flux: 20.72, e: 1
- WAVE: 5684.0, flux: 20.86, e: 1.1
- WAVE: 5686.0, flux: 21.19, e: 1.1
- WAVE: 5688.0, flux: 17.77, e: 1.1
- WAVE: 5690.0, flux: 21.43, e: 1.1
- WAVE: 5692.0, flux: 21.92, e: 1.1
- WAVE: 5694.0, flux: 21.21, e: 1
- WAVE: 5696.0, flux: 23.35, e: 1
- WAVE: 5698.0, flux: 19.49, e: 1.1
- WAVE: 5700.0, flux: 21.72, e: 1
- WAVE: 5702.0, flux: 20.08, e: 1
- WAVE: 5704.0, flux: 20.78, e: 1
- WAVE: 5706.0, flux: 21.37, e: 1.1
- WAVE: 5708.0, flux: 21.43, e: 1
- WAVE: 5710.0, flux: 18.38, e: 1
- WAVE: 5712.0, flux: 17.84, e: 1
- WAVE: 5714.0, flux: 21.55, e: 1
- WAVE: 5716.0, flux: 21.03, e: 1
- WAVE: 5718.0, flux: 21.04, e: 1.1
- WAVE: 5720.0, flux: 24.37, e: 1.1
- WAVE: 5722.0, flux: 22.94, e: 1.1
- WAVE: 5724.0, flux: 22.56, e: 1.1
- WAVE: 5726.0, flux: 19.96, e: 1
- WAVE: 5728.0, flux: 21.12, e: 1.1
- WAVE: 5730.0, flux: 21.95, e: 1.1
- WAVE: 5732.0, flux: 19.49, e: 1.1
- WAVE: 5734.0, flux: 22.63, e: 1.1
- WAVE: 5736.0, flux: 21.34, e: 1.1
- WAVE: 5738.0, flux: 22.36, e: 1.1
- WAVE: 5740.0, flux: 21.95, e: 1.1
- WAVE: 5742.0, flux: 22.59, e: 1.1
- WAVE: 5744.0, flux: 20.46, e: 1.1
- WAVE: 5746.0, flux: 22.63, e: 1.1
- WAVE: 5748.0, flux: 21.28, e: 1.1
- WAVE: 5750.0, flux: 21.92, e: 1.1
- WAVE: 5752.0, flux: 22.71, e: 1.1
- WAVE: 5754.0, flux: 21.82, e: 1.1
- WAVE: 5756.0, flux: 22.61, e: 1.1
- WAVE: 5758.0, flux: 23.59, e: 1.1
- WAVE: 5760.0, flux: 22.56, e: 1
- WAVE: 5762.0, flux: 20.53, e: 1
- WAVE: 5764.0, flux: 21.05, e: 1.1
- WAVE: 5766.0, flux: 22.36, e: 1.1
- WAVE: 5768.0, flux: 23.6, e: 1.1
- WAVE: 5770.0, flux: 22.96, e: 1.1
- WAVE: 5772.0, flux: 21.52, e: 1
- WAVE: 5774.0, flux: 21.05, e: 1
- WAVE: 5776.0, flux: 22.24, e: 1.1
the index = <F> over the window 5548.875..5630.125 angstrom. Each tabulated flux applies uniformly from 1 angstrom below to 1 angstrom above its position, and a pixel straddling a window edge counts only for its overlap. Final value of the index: 18.6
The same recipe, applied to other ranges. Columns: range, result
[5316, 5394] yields 17.1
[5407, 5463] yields 17.8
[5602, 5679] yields 19.8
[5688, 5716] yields 20.7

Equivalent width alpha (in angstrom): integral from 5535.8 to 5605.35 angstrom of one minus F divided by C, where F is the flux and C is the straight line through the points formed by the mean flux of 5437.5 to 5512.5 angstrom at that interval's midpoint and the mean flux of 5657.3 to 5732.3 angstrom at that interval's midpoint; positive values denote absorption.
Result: 2.0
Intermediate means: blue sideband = 18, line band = 18.6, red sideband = 20.8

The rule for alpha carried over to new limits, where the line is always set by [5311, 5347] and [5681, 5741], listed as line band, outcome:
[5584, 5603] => 2.2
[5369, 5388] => -0.8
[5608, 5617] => 0.8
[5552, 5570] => 0.3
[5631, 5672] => 0.4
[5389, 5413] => 1.3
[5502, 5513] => 0.3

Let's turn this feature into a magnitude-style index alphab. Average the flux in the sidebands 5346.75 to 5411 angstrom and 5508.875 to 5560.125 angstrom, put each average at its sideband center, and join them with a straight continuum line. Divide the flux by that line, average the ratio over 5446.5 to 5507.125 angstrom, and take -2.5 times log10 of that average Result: 0.02 mag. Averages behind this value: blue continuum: 17.3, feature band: 17.9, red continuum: 19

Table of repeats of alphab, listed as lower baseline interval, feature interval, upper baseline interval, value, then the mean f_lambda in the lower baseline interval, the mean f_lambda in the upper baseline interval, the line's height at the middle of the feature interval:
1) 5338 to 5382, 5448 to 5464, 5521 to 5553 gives 0.07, 17.4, 19.1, 18.3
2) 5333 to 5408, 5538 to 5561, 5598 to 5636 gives -0.05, 17.2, 18.9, 18.4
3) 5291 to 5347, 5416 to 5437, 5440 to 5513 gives -0.06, 16.2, 17.9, 17.4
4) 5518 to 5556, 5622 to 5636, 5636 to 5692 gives 0.04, 19.2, 20.4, 20.1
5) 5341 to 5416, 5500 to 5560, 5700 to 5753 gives 0.01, 17.3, 21.4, 19.1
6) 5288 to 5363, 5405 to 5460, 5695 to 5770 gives 0.01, 16.6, 21.6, 17.9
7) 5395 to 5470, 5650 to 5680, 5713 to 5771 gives 0.02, 17.5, 22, 20.9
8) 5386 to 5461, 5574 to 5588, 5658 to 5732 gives 0.05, 17.5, 20.8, 19.4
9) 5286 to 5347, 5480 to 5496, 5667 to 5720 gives 0.00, 16.3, 20.8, 18.3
